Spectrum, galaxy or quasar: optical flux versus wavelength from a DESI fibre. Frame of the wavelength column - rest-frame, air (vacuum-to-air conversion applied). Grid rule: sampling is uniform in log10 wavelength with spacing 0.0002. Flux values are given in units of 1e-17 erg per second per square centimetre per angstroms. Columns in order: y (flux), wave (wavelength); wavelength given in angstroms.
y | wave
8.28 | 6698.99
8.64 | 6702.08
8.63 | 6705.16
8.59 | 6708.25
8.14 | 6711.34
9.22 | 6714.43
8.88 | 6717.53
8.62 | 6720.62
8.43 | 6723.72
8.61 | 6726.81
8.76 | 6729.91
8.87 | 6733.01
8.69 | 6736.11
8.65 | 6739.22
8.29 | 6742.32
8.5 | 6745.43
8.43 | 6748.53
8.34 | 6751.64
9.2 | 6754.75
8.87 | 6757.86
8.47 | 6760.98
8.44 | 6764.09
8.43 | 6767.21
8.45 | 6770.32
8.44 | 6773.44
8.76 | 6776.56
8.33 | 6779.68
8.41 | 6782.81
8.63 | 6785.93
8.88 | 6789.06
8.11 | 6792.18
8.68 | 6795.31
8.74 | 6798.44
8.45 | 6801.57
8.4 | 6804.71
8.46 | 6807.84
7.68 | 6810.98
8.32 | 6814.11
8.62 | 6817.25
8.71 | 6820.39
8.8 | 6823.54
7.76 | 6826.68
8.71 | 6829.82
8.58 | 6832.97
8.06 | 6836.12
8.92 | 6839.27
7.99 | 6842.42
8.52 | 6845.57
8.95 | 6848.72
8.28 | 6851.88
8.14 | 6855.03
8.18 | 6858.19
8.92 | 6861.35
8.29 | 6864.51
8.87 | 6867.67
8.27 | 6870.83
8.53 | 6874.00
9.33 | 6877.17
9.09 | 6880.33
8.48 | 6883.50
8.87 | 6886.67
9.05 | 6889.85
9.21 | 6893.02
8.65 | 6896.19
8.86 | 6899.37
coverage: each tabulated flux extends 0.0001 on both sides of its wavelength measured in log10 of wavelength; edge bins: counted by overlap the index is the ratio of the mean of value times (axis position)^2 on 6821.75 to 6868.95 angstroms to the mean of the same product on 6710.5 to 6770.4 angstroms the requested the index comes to 1.01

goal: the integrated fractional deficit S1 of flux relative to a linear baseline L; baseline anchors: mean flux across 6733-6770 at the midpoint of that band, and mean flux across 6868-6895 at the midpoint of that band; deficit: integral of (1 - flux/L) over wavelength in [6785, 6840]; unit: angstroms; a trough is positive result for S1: 1.5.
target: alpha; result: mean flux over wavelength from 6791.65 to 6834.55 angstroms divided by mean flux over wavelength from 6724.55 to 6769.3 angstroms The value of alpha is 0.98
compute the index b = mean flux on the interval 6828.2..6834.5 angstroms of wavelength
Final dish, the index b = 8.64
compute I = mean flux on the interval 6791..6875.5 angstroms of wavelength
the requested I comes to 8.44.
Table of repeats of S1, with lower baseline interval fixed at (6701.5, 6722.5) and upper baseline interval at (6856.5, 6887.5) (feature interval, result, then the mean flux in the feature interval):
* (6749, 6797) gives 0.6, 8.56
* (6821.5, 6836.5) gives 0.4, 8.41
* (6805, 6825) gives 0.6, 8.43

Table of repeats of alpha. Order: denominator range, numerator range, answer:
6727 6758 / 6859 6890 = 1.01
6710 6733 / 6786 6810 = 0.98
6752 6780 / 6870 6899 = 1.03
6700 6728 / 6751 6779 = 1.00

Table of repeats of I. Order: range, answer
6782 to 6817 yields 8.44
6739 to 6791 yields 8.56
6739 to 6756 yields 8.55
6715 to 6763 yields 8.65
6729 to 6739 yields 8.75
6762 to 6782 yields 8.47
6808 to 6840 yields 8.4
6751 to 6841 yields 8.51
